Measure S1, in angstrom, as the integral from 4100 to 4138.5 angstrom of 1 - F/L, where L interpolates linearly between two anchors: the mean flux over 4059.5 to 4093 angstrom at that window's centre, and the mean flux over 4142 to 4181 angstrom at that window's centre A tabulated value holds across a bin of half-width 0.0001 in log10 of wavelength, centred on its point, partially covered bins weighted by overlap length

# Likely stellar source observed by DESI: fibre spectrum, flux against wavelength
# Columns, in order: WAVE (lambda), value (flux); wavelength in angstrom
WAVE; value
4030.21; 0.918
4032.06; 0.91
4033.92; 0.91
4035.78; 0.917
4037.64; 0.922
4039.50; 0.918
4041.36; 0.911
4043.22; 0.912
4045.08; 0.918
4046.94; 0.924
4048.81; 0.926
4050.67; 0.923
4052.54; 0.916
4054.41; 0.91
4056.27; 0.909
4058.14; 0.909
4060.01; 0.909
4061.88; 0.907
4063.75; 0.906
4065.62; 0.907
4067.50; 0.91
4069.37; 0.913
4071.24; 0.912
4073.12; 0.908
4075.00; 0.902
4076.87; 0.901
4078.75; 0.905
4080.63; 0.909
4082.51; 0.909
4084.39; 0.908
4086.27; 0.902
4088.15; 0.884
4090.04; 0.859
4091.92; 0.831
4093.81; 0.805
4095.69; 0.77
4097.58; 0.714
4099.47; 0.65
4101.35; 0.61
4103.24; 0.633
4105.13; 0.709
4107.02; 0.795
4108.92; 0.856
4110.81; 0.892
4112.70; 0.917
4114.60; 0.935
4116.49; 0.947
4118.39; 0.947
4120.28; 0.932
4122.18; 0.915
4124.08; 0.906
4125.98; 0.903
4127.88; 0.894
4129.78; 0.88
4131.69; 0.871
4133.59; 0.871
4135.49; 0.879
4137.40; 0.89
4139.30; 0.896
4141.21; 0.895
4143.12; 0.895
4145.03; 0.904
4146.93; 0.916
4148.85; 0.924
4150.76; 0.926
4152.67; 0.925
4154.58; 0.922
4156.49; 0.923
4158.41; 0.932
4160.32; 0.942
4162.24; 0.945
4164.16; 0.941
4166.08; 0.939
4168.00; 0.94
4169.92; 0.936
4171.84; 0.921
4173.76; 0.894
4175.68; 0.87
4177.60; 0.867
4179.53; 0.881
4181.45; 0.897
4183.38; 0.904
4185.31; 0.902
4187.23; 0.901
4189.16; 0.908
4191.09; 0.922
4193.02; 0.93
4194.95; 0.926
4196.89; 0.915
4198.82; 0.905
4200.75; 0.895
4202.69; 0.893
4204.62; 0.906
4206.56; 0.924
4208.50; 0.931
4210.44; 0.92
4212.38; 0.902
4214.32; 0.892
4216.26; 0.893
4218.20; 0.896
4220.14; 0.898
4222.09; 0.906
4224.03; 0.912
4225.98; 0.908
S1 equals 2.1 angstrom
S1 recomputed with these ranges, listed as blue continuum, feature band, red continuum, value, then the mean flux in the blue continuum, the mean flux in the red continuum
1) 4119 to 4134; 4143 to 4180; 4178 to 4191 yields -0.8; 0.899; 0.899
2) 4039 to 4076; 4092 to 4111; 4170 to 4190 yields 3.5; 0.913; 0.897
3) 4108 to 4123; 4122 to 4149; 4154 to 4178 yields 0.7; 0.918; 0.922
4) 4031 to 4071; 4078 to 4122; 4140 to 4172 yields 3.9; 0.914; 0.925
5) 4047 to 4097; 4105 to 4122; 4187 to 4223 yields 0.1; 0.893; 0.909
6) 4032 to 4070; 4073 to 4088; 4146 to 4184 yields 0.2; 0.914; 0.917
